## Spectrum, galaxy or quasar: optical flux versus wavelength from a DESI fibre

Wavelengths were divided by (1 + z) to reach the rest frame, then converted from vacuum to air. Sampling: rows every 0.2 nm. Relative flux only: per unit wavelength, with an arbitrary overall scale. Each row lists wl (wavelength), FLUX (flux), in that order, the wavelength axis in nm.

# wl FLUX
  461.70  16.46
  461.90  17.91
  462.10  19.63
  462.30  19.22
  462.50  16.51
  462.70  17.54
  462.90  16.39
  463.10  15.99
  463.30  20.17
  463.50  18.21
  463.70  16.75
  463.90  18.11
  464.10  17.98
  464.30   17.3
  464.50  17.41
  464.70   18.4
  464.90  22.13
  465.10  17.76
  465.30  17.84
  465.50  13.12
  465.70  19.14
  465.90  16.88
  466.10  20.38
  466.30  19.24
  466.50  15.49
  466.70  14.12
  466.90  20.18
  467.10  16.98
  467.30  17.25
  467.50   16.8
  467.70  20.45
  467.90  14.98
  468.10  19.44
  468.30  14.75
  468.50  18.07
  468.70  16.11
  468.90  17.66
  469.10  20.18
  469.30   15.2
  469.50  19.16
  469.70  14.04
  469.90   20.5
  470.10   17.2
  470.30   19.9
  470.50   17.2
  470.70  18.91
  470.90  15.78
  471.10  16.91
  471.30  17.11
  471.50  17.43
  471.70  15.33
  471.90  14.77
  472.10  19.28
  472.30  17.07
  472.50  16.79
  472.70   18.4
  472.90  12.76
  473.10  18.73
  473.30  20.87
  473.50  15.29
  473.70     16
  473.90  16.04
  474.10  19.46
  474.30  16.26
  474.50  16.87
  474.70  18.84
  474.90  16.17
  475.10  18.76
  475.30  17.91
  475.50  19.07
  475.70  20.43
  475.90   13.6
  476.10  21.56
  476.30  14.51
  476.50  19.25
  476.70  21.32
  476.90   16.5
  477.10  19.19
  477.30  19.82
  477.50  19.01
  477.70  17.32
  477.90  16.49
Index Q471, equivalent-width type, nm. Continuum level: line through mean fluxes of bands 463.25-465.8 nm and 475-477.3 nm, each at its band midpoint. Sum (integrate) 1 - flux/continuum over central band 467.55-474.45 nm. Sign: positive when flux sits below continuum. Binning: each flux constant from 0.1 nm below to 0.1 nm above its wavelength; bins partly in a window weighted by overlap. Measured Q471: 0.36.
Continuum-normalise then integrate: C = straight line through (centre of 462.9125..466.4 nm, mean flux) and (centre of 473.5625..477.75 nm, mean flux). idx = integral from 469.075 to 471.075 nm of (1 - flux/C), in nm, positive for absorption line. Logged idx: 0.03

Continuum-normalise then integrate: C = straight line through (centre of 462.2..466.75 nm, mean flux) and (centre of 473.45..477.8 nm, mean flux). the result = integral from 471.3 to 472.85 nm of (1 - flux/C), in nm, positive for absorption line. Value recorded 0.08 nm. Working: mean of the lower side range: 17.7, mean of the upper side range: 17.9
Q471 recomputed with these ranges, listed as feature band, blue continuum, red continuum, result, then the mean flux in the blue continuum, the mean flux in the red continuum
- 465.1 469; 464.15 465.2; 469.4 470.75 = 0.22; 18.6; 18.1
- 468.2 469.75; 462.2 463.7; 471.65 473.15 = 0.00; 17.7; 16.6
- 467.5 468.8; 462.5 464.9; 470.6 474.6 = 0.01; 17.8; 17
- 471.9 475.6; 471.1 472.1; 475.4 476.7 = 0.00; 16.5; 18.3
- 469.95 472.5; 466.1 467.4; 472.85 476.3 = 0.03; 17.5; 17.5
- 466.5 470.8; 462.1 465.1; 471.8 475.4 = 0.03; 18.1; 17.2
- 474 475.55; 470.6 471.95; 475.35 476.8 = 0.01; 16.7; 18.5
